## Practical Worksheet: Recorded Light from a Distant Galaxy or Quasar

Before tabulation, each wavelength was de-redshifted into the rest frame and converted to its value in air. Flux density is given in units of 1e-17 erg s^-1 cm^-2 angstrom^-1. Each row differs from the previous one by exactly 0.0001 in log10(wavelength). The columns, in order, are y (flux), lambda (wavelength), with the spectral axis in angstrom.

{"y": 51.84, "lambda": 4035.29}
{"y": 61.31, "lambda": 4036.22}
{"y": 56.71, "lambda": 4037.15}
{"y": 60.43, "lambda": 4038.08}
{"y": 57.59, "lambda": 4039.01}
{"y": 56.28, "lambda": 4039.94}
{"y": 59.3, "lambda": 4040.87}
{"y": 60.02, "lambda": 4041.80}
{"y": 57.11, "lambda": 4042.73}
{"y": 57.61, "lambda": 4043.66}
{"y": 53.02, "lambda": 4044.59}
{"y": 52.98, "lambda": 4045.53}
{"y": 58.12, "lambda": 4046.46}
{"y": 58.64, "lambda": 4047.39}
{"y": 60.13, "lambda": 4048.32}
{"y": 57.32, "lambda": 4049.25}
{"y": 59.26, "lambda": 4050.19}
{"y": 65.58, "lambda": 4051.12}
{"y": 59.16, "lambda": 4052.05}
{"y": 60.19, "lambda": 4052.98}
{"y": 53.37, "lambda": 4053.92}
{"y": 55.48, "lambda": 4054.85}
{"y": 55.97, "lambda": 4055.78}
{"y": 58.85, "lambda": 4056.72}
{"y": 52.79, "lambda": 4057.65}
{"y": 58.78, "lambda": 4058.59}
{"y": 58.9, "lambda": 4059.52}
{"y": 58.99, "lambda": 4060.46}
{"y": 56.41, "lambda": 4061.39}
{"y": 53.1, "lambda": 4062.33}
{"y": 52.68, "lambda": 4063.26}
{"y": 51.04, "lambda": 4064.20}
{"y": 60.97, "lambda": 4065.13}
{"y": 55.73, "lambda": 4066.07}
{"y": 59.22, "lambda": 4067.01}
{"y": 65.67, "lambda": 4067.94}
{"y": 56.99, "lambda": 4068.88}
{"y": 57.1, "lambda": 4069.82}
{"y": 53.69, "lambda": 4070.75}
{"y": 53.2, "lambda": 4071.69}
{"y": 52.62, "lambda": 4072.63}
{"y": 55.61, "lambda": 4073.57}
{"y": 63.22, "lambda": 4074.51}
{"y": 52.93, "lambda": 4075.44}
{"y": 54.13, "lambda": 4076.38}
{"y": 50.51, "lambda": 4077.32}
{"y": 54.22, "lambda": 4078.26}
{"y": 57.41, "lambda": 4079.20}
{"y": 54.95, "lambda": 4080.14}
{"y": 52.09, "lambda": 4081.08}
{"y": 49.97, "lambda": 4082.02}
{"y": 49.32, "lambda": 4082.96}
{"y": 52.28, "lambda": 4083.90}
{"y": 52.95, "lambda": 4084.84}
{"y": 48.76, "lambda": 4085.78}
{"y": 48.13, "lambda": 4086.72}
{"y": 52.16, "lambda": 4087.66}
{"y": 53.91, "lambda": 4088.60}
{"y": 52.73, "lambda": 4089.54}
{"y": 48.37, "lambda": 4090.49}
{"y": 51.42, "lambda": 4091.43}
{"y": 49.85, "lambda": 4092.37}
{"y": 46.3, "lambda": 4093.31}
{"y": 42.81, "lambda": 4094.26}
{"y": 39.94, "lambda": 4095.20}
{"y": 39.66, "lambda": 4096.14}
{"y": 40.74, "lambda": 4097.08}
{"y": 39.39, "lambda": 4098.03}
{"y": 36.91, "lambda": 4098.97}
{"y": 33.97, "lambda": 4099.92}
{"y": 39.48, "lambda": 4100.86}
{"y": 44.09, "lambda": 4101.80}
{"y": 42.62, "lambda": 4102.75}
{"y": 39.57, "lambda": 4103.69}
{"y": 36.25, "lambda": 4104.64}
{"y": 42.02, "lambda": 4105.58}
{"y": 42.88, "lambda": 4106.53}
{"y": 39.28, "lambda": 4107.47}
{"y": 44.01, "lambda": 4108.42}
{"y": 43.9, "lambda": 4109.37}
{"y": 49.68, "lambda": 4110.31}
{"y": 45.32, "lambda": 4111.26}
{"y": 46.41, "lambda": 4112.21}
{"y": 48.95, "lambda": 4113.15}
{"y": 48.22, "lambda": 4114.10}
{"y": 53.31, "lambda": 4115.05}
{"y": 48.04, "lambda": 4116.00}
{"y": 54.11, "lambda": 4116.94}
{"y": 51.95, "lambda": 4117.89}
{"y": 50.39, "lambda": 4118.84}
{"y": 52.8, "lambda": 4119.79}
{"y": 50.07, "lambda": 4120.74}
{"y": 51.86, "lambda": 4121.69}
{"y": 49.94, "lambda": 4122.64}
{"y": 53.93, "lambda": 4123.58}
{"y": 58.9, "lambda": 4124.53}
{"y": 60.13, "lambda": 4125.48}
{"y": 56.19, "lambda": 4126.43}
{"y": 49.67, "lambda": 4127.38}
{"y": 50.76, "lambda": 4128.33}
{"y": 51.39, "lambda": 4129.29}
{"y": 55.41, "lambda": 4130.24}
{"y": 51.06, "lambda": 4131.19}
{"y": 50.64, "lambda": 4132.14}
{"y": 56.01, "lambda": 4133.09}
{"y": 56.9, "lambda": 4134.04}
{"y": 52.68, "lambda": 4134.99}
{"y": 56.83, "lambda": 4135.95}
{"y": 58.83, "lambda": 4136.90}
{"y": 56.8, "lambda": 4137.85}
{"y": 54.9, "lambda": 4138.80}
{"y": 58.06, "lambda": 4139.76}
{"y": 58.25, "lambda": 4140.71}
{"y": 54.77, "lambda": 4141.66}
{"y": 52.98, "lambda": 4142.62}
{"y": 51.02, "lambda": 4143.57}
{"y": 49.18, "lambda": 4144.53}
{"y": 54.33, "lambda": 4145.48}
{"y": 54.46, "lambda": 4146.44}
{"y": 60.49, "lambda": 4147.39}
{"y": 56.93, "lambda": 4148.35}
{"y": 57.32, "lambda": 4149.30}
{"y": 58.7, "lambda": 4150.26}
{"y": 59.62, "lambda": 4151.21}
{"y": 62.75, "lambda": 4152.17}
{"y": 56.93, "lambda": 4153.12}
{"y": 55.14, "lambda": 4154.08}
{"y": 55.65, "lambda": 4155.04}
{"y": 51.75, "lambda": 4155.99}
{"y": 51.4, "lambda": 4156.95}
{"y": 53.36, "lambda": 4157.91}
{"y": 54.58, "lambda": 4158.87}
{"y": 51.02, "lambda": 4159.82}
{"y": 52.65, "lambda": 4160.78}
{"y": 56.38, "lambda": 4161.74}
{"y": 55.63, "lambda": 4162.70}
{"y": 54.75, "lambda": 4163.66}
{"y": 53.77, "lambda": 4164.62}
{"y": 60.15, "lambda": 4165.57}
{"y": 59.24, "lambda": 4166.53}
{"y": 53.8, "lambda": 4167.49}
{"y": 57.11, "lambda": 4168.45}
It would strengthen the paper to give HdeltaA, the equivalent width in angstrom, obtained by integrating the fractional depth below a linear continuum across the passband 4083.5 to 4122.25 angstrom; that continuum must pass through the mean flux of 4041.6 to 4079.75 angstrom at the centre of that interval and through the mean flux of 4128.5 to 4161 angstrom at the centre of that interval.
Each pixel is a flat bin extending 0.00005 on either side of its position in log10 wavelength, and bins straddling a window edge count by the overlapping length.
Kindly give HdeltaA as 6.7 angstrom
